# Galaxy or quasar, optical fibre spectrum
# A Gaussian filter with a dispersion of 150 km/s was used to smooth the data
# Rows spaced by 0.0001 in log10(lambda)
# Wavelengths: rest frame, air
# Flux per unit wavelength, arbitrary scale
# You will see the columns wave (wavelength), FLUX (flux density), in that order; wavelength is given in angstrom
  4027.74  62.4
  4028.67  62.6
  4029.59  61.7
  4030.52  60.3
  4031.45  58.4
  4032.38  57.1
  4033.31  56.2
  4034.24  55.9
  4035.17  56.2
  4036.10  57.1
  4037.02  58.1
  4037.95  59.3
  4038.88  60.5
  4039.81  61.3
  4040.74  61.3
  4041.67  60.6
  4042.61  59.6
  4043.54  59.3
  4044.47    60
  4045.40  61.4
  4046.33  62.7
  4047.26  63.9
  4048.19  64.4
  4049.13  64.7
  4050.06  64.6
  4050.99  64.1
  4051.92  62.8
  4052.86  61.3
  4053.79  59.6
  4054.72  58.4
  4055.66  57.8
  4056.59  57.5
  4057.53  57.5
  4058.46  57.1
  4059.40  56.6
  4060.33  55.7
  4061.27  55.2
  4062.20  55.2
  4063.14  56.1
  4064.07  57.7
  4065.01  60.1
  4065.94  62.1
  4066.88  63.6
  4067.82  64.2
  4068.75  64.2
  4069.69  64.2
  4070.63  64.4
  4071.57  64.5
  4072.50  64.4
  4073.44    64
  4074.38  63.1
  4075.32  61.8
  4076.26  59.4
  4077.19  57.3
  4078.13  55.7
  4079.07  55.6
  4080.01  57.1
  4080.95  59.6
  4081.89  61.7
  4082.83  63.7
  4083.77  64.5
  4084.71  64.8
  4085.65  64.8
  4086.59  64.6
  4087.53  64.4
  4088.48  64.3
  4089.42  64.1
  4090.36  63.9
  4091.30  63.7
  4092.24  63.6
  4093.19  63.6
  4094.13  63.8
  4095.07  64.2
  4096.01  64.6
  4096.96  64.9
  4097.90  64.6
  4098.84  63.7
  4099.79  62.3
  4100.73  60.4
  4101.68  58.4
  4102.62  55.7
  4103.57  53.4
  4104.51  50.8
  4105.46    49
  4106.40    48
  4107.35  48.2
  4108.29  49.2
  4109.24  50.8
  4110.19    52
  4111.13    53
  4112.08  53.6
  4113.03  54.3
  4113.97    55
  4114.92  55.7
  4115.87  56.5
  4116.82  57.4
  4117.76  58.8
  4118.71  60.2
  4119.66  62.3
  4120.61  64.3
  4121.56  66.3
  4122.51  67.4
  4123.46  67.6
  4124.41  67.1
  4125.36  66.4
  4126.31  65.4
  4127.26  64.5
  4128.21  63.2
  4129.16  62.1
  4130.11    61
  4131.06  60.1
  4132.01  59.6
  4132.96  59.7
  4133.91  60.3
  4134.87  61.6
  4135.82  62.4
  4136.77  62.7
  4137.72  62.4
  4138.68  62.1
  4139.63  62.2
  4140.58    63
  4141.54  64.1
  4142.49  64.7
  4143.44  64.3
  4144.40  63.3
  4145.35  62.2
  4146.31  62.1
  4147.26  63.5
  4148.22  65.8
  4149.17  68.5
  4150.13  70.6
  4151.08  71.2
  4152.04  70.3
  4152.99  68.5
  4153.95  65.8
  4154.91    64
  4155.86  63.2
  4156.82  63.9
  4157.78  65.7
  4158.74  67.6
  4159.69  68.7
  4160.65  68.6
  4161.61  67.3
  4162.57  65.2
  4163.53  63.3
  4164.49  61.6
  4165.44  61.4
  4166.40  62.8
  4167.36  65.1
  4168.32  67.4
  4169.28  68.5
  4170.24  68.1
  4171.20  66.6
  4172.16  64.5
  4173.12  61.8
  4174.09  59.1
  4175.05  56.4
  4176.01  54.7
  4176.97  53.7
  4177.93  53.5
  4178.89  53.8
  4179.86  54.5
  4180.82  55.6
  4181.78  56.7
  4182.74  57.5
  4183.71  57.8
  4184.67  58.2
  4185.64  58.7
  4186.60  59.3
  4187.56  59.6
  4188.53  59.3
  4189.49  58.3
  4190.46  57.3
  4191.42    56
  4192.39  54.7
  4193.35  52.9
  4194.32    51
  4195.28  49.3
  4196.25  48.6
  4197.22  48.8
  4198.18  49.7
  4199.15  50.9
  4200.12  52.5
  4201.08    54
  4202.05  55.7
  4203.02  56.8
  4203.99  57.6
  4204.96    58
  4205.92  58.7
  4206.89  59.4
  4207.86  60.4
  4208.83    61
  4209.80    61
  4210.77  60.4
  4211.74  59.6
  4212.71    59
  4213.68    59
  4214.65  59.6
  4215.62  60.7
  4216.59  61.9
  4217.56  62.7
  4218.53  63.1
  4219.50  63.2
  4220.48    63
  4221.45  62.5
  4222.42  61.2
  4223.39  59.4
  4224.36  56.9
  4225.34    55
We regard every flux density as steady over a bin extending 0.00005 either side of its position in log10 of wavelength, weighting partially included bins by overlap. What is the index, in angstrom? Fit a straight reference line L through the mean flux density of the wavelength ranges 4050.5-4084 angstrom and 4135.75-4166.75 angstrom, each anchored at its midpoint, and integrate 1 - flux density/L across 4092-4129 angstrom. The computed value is 2.0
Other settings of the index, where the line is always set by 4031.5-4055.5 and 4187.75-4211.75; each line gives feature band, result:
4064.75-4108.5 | -1.3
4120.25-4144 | -2.3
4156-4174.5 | -2.7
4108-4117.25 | 0.7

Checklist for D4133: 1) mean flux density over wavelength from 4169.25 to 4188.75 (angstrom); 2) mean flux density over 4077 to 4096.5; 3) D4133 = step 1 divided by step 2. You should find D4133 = 0.94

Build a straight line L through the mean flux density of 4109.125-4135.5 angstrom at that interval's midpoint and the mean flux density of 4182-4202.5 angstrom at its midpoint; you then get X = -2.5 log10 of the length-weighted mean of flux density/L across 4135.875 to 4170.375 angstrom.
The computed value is -0.13 mag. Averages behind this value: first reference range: 60.4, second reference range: 54.8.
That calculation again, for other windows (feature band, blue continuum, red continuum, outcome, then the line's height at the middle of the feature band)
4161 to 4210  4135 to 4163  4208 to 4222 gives 0.09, 63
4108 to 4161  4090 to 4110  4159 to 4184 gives -0.05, 59.8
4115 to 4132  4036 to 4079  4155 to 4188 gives -0.03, 61.1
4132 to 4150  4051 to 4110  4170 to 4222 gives -0.08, 58.8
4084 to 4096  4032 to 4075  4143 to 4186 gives -0.05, 61.2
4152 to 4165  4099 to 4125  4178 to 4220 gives -0.16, 57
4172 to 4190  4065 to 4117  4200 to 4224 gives 0.04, 59.7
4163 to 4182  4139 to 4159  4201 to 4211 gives 0.04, 62.6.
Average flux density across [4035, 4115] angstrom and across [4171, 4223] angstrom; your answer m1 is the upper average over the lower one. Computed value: 0.96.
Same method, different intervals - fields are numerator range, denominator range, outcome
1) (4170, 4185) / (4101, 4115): 1.11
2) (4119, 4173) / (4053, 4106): 1.07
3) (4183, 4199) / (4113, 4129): 0.88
